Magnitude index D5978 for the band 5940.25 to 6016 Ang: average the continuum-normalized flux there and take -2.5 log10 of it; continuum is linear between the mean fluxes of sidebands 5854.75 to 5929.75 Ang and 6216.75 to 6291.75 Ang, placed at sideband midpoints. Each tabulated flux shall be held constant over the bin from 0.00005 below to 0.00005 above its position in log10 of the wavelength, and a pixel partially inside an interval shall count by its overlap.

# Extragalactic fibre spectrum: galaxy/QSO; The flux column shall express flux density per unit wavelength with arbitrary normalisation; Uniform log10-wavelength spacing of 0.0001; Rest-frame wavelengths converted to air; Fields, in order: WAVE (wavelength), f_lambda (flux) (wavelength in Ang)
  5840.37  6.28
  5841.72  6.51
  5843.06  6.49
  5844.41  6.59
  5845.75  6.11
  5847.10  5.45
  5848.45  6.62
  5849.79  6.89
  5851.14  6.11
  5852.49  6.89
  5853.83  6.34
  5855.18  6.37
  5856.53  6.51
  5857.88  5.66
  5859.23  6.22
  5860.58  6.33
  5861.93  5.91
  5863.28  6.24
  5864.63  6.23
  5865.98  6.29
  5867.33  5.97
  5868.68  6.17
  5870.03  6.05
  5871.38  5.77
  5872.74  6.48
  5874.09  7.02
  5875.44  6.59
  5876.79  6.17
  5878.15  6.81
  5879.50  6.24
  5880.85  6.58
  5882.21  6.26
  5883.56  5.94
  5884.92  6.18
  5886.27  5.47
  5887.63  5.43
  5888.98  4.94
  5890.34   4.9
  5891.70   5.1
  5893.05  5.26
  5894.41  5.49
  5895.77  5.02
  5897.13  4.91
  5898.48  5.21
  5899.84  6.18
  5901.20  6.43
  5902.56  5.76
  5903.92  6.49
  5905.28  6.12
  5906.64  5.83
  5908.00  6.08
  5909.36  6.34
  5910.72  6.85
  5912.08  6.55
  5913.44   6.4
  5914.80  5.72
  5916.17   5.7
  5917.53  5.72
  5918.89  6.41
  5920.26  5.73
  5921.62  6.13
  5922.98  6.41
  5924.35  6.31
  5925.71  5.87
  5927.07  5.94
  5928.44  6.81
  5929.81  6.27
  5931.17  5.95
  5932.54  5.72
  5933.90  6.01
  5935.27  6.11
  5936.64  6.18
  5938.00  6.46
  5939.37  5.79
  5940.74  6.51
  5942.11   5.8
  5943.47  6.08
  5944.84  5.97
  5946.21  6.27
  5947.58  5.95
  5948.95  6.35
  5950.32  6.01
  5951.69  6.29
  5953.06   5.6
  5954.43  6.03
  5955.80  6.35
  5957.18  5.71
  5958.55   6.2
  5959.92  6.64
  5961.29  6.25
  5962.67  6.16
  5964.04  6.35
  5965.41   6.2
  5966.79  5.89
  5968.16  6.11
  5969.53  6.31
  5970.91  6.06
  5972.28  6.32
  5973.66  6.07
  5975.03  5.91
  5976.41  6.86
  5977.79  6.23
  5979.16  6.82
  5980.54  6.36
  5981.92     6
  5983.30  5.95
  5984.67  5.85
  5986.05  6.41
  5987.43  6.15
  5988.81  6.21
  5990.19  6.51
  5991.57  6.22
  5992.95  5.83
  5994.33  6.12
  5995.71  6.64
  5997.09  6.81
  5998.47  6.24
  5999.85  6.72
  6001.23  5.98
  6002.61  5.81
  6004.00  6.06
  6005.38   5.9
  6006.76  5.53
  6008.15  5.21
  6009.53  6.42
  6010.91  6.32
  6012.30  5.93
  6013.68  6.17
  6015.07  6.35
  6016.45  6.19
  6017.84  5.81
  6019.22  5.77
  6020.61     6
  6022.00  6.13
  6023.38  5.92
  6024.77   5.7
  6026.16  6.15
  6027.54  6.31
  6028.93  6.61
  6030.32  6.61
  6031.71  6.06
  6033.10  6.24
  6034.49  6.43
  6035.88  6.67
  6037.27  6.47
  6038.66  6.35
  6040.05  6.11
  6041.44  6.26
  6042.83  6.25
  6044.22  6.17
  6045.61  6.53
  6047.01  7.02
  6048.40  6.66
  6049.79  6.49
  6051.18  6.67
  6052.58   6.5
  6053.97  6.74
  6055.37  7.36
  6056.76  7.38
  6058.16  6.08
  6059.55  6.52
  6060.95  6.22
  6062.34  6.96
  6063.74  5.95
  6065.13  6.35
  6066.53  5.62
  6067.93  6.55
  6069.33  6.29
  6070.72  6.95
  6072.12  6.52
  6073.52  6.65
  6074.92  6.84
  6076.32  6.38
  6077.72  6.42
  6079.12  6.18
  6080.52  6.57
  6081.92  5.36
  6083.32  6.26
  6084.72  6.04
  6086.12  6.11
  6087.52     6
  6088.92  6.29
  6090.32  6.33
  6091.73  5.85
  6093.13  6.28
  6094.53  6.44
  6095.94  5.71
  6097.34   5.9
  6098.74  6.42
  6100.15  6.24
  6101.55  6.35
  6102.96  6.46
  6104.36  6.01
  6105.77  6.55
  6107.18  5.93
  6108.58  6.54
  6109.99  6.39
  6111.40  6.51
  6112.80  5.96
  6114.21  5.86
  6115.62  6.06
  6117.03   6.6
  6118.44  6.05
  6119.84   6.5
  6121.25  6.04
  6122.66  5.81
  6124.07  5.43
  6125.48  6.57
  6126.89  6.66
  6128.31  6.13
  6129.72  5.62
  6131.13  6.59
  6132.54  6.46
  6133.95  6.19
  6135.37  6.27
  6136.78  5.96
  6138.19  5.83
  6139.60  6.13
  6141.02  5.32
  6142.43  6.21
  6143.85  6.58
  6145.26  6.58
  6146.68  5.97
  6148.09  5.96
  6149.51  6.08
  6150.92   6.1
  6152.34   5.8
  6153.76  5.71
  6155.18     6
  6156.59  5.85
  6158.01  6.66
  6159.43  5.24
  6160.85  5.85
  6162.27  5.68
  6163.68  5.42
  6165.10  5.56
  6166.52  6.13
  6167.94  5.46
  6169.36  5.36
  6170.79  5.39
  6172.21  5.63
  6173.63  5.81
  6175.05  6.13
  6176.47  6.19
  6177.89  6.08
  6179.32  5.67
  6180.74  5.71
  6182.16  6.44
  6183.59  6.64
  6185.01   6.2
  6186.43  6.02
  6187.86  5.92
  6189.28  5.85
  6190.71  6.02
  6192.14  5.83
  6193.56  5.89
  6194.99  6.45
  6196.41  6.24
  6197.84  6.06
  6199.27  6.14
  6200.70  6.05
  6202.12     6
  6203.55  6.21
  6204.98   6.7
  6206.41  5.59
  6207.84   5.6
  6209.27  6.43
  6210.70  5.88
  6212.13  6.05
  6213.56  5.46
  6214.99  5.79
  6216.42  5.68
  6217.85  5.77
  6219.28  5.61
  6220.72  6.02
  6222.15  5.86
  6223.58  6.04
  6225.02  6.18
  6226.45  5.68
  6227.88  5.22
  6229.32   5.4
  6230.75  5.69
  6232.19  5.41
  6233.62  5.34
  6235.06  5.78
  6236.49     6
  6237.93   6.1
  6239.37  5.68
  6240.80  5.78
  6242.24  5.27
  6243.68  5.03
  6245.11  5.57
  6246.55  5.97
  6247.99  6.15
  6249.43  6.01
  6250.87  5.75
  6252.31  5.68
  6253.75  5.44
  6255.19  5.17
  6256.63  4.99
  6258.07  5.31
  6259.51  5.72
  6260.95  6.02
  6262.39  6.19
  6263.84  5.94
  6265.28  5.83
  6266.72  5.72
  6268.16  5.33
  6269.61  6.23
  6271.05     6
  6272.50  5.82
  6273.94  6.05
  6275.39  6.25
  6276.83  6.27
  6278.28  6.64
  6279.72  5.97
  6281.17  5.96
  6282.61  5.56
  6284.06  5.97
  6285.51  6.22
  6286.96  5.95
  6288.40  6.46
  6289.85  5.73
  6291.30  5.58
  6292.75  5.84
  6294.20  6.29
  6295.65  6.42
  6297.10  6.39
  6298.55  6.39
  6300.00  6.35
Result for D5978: -0.03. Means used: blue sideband 6.03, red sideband 5.79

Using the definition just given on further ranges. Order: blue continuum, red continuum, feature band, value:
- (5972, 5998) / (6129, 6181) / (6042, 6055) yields -0.073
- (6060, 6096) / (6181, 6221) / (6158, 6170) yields 0.082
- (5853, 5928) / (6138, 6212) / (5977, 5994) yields -0.037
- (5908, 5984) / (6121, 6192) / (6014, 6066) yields -0.052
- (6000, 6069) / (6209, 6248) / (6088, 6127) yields -0.022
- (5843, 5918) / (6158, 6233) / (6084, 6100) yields -0.035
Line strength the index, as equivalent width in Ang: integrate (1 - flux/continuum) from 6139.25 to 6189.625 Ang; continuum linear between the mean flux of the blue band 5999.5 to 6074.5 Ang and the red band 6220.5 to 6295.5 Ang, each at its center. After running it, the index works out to 0.8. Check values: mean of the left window 6.31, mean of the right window 5.81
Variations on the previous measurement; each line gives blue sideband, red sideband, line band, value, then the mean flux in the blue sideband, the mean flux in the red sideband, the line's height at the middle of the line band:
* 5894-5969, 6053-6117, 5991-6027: 0.7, 6.07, 6.32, 6.2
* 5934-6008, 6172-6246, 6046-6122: -4.0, 6.16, 5.88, 6.03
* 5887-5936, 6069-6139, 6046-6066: -1.6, 5.89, 6.23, 6.14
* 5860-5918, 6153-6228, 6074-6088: -0.7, 5.98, 5.91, 5.94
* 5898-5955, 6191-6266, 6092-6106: -0.7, 6.11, 5.8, 5.93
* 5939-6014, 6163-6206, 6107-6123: -0.5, 6.15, 5.97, 6.03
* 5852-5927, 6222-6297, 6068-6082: -1.3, 6.03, 5.82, 5.93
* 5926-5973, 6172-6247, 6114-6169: -0.7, 6.13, 5.88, 5.95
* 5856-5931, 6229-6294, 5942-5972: -0.7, 6.02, 5.8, 5.99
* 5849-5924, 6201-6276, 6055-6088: -2.7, 6.05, 5.78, 5.91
